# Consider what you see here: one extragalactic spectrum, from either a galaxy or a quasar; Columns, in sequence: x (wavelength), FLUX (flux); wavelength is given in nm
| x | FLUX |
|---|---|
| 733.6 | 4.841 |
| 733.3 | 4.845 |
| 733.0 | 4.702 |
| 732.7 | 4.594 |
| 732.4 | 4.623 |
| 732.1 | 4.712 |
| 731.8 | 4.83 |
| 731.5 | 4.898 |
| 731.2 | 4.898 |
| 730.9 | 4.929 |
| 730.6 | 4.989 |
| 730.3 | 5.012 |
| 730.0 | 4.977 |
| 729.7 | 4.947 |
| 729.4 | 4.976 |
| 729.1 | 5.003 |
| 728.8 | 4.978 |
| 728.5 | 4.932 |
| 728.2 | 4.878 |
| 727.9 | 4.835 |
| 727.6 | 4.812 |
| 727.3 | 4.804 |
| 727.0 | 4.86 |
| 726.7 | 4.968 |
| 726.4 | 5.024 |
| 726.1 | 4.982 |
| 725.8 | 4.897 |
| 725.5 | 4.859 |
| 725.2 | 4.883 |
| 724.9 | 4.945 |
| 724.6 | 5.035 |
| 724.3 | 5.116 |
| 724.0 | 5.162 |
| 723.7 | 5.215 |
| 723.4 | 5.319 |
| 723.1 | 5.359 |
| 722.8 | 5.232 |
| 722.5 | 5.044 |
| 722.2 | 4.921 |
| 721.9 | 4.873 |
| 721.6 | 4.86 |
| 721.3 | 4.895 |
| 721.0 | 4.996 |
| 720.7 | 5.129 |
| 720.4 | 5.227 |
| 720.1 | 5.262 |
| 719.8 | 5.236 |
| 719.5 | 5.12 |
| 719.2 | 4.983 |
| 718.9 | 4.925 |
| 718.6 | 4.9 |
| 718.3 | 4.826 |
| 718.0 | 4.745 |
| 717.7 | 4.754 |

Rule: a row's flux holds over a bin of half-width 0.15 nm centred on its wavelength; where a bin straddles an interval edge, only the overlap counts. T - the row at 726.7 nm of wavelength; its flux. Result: 4.968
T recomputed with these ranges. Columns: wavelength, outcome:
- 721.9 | 4.873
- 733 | 4.702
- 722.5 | 5.044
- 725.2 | 4.883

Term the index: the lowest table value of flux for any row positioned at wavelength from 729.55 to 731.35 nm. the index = 4.898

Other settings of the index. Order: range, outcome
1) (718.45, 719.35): 4.9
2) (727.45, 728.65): 4.812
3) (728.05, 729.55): 4.878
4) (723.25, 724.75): 5.035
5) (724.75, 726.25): 4.859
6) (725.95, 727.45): 4.804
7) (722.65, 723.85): 5.215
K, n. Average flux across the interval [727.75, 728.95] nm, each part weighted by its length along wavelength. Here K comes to 4.91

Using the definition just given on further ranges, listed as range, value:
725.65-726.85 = 4.97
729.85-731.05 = 4.98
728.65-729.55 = 4.99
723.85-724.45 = 5.14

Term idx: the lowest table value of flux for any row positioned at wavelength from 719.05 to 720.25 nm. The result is 4.983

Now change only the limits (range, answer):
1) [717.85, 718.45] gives 4.745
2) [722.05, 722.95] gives 4.921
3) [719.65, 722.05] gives 4.86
